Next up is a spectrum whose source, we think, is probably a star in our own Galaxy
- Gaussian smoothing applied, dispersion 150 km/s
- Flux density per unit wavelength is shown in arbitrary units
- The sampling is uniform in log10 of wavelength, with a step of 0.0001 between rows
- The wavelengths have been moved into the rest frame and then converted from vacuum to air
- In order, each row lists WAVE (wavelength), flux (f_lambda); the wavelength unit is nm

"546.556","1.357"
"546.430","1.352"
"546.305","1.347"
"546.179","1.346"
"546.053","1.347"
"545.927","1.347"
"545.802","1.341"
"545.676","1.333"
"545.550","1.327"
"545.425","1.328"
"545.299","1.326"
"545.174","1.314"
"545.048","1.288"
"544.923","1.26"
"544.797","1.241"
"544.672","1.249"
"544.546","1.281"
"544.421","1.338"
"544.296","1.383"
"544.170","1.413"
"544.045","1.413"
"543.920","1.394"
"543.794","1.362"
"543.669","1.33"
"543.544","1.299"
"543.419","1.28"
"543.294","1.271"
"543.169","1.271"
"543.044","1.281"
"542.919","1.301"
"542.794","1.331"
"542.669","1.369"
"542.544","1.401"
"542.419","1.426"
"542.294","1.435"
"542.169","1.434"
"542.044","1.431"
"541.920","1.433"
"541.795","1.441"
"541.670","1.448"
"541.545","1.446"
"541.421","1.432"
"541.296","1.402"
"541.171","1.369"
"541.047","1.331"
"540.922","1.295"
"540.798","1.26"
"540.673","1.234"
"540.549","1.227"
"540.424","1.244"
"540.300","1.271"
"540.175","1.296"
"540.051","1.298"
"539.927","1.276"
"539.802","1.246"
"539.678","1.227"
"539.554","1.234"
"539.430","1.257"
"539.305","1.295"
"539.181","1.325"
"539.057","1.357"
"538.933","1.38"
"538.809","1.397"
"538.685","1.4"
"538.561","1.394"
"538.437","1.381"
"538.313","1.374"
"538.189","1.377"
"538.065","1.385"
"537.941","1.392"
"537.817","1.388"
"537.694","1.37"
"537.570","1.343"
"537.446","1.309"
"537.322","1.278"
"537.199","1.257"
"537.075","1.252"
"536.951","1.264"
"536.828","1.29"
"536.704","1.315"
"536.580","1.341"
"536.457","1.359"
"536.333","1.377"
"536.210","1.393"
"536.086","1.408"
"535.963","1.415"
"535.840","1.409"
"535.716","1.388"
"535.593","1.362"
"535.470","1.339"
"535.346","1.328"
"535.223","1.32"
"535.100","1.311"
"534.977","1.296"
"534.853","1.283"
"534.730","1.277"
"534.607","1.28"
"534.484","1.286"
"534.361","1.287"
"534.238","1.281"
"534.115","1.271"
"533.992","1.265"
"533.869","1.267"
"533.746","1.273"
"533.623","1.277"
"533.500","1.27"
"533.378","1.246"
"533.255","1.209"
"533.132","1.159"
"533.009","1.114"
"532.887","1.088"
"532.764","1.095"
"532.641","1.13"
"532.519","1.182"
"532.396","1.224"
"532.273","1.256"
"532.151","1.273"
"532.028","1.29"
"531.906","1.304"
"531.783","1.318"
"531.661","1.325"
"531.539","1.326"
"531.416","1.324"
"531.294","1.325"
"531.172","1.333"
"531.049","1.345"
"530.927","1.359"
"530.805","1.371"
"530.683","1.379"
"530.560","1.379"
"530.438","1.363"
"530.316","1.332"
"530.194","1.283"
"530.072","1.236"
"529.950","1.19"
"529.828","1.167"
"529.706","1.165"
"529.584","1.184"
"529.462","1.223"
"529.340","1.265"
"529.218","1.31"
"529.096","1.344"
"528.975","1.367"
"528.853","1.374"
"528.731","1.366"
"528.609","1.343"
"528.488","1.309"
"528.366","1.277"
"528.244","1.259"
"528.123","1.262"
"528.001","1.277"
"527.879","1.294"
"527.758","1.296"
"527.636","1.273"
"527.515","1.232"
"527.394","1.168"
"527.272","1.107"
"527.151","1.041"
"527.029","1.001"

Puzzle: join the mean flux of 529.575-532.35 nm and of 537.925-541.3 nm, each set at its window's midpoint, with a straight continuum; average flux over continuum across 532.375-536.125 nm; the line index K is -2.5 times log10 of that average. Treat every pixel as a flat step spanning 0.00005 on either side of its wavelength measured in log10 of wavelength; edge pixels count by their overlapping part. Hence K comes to 0.03 mag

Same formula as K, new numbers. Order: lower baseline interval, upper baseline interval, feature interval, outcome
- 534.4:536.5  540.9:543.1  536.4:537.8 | 0.04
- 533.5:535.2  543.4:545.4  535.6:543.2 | -0.03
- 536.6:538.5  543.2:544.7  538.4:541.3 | 0.02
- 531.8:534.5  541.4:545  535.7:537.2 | -0.06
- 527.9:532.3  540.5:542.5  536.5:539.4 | 0.01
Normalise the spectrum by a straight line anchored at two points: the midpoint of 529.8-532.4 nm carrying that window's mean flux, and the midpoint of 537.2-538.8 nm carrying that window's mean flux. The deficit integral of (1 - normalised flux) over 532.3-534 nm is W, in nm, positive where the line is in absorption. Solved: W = 0.16 nm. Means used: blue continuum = 1.31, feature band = 1.2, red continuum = 1.36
